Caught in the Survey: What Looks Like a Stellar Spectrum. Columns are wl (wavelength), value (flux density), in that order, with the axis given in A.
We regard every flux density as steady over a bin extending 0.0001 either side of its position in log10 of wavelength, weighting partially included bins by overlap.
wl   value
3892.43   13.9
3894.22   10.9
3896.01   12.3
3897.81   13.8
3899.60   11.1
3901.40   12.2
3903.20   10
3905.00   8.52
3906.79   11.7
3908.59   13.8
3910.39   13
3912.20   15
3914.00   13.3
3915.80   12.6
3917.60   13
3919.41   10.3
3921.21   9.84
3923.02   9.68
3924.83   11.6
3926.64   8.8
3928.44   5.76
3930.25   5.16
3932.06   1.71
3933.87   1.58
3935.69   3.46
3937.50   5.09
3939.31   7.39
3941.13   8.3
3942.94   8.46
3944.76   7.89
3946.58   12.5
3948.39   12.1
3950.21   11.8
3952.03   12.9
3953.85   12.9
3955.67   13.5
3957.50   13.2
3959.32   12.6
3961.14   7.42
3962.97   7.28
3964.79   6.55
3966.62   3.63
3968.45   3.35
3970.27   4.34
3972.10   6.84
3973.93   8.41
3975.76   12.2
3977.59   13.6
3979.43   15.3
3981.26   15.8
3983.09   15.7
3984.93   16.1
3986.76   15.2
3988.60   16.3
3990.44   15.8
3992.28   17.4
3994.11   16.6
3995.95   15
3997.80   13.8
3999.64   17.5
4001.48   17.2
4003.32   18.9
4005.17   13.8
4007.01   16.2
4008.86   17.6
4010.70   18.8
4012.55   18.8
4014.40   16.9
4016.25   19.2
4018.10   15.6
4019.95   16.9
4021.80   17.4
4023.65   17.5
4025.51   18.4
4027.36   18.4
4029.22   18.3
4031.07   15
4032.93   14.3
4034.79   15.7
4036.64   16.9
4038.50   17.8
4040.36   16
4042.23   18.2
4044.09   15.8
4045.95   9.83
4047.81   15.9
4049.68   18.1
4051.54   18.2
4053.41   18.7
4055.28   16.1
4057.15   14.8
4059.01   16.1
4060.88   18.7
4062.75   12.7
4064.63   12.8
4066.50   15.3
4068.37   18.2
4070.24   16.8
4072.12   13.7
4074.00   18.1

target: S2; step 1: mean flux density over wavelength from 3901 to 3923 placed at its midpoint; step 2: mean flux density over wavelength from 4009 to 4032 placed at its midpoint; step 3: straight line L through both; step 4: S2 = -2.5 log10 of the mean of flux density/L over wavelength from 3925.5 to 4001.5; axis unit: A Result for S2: 0.37 mag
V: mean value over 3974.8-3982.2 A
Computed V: 14.2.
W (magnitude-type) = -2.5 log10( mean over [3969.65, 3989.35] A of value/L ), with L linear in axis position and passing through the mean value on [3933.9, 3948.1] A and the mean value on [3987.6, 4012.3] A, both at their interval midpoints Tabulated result 0.07 mag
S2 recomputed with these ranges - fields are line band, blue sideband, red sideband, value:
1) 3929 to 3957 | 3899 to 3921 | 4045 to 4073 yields 0.47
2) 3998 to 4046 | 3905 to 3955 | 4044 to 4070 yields -0.20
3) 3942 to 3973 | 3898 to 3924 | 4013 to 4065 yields 0.40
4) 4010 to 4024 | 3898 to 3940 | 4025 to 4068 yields -0.20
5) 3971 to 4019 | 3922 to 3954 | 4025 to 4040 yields -0.16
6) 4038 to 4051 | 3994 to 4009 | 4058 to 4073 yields -0.01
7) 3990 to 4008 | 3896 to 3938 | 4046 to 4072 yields -0.21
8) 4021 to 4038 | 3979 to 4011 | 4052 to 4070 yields -0.05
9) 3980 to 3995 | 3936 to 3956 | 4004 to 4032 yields -0.14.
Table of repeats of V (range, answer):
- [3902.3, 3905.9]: 9.28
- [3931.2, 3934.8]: 1.65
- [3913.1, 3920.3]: 12.3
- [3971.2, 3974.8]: 7.62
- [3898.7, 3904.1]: 11.1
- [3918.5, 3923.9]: 9.94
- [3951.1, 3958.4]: 13.1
